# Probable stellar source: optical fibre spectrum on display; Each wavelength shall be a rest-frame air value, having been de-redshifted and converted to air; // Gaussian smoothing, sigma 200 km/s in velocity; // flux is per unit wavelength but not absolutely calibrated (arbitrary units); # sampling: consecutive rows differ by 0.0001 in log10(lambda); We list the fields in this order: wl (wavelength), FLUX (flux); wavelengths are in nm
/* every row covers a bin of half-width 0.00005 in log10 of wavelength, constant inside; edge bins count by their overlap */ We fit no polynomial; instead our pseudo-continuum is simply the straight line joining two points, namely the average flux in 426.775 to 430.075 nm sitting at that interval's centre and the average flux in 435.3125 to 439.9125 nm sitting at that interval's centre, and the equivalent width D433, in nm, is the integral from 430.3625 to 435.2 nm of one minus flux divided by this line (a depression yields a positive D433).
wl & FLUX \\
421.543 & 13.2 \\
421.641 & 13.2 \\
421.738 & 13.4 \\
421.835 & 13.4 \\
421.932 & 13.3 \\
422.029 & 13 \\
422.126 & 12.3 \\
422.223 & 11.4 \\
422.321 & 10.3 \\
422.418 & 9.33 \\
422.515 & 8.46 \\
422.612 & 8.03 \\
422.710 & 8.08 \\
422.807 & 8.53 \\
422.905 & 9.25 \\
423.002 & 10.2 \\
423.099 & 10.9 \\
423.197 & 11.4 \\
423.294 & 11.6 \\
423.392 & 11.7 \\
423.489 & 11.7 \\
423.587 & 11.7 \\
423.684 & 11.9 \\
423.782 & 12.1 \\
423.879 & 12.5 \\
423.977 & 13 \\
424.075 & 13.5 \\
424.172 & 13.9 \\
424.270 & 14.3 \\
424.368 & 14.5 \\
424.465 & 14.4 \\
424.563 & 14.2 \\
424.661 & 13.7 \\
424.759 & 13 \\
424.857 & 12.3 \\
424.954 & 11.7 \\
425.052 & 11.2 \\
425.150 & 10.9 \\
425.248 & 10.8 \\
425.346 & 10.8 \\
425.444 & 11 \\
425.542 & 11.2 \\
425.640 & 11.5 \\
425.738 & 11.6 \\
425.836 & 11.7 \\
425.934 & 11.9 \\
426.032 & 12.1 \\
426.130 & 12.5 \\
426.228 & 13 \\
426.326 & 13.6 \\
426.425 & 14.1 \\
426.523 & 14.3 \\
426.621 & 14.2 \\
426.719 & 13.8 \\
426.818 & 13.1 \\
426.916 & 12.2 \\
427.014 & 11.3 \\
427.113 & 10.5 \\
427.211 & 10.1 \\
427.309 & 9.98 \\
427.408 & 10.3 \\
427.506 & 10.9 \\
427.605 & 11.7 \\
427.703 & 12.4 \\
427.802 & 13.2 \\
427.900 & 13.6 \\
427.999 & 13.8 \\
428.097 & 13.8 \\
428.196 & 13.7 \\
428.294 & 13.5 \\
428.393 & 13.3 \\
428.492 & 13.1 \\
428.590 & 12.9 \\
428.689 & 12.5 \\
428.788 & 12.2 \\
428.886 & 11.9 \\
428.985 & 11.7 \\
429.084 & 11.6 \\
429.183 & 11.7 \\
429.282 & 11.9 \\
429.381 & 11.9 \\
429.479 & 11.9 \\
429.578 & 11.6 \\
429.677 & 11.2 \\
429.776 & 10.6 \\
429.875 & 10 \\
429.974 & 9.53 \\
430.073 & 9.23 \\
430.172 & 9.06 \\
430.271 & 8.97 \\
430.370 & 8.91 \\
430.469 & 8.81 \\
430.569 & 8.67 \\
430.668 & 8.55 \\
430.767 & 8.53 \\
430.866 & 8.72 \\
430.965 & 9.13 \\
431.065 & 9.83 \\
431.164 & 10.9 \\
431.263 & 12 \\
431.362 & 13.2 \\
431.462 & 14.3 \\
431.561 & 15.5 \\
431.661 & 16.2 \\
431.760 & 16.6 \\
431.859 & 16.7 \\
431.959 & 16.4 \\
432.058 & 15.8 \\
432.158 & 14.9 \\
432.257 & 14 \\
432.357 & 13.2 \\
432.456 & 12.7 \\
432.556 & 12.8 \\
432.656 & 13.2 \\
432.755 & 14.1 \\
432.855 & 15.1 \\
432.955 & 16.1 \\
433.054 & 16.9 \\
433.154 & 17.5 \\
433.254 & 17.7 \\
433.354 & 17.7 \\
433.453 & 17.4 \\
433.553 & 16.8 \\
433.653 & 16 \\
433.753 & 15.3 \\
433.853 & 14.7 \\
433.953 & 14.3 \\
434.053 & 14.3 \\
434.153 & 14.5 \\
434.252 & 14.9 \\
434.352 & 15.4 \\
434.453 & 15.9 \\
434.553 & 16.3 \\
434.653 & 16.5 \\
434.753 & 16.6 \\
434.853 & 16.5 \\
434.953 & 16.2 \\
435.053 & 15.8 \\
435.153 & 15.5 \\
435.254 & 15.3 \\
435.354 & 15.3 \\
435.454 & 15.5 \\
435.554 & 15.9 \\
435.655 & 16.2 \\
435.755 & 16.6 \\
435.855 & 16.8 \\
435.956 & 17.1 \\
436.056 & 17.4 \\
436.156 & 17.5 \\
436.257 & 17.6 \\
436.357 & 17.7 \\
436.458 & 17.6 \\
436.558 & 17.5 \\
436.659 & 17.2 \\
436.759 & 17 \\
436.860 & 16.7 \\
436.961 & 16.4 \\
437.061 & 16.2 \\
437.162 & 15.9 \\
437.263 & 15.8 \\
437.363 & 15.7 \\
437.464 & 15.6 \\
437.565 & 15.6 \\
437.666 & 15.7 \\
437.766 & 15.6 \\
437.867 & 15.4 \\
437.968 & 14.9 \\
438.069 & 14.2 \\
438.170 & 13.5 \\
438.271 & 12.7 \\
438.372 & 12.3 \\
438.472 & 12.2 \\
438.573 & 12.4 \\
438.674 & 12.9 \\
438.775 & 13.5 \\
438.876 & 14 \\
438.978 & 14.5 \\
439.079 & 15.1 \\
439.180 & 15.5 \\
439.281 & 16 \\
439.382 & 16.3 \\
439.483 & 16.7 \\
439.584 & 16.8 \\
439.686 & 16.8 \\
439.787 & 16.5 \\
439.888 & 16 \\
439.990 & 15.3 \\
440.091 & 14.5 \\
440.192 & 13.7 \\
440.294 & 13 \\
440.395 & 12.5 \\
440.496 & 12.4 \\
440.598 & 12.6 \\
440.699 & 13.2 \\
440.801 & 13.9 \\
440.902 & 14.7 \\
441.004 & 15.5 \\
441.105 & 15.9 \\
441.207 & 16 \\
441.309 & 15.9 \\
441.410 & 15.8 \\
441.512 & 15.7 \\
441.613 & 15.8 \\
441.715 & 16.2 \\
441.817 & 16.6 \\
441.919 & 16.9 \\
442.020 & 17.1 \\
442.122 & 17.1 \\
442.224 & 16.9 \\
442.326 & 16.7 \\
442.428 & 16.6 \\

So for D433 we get -0.20 nm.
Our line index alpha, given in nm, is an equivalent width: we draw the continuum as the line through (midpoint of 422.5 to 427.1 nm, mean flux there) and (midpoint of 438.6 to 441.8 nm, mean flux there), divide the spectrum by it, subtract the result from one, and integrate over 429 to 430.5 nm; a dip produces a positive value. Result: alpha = 0.28 nm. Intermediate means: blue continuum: 12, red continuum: 14.9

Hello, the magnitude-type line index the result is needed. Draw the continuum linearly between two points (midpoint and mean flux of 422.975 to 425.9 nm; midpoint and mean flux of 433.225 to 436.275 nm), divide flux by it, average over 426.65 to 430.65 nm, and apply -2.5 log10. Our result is 0.19 mag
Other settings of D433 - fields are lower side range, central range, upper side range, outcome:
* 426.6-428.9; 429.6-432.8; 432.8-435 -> 0.57 nm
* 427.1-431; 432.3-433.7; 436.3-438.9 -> -0.27 nm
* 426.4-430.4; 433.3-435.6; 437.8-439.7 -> -0.41 nm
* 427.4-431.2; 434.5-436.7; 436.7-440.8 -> -0.48 nm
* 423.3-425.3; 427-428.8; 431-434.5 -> 0.18 nm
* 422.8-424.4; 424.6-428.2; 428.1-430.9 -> -0.21 nm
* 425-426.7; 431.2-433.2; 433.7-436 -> -0.02 nm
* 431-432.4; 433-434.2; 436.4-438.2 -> -0.11 nm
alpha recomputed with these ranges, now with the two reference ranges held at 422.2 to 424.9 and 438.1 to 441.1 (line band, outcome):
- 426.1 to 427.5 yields -0.01 nm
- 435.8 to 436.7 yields -0.24 nm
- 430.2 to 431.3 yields 0.30 nm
